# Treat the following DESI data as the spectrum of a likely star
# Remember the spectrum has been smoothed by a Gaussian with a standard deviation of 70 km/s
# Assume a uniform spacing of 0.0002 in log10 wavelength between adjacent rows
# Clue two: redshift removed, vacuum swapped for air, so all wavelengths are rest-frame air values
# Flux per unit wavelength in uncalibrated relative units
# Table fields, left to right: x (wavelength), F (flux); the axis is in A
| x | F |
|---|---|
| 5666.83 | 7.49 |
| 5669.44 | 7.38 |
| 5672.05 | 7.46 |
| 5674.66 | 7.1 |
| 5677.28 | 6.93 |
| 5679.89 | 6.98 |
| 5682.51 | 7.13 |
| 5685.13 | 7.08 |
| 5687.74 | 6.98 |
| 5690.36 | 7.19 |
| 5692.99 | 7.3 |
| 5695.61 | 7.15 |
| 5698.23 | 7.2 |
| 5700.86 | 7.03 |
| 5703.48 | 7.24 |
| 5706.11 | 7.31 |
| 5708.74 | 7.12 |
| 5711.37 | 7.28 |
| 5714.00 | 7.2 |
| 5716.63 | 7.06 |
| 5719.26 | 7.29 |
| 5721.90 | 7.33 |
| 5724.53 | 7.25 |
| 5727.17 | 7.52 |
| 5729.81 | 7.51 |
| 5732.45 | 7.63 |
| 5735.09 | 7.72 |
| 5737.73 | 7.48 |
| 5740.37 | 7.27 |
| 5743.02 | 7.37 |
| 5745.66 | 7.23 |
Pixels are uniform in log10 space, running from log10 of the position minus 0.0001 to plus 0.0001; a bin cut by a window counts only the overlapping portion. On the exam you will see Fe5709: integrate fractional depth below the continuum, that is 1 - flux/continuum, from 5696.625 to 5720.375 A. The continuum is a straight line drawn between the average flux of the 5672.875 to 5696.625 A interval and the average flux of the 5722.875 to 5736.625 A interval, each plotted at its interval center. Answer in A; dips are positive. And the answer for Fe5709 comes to 0.42 A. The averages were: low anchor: 7.1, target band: 7.19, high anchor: 7.52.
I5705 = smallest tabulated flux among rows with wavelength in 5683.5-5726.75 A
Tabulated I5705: 6.98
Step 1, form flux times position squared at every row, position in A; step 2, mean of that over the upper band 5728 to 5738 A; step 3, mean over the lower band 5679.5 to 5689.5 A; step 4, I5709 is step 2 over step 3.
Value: 1.1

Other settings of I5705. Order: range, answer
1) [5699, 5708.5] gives 7.03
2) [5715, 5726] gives 7.06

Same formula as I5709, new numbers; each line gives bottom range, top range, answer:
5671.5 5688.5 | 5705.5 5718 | 1.03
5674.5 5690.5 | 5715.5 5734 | 1.06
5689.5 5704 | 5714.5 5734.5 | 1.04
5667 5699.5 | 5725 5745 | 1.06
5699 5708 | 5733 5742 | 1.06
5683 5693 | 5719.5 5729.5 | 1.05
